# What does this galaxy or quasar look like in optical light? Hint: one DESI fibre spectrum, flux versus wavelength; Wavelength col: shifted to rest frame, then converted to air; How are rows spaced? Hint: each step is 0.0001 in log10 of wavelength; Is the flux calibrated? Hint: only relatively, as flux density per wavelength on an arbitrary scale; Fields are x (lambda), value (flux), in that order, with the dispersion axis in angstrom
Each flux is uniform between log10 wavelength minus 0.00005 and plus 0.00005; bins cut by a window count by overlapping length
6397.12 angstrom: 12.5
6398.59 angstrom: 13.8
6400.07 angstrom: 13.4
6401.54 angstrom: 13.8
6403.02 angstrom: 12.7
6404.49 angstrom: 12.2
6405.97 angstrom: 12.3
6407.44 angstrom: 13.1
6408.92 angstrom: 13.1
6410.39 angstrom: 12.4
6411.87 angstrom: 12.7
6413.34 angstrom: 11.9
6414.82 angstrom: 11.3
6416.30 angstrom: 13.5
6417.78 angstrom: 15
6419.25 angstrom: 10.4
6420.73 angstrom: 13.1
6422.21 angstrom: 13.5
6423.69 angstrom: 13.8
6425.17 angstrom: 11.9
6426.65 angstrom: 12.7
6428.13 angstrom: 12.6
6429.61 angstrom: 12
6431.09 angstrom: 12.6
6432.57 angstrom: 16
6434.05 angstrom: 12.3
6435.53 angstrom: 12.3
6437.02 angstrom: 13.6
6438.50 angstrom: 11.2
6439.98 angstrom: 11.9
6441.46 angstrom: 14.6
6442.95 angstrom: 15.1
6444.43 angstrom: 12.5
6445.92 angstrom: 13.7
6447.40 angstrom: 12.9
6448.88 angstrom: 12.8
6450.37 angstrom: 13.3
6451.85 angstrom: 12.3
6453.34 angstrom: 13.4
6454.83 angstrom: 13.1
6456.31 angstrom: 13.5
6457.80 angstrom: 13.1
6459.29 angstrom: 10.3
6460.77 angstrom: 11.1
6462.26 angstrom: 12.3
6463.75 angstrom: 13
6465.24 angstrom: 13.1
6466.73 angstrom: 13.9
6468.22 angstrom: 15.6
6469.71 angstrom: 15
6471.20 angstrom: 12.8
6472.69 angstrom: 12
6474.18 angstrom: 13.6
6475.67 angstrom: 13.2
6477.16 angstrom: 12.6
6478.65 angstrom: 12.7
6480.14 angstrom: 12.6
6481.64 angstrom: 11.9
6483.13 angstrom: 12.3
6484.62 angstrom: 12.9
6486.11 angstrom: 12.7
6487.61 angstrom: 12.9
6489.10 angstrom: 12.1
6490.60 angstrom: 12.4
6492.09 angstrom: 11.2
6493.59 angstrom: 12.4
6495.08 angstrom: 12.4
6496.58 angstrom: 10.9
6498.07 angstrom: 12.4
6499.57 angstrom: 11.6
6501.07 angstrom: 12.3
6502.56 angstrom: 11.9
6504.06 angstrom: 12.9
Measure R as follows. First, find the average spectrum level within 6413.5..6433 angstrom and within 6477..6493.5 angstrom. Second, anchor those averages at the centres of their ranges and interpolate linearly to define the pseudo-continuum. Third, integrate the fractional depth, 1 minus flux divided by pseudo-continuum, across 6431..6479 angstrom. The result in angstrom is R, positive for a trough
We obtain -1.8 angstrom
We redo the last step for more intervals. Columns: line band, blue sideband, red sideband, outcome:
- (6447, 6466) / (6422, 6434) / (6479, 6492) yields 0.18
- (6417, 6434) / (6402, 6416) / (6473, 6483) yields -0.68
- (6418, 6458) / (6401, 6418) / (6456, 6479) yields -0.40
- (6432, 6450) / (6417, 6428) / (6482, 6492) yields -0.63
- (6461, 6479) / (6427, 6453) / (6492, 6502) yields -1.17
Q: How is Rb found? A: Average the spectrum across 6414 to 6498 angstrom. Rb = 12.8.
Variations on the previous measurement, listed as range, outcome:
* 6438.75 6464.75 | 12.8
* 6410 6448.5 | 12.9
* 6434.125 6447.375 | 13.1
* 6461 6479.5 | 13.2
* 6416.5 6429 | 12.9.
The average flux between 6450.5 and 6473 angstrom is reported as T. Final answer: 13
